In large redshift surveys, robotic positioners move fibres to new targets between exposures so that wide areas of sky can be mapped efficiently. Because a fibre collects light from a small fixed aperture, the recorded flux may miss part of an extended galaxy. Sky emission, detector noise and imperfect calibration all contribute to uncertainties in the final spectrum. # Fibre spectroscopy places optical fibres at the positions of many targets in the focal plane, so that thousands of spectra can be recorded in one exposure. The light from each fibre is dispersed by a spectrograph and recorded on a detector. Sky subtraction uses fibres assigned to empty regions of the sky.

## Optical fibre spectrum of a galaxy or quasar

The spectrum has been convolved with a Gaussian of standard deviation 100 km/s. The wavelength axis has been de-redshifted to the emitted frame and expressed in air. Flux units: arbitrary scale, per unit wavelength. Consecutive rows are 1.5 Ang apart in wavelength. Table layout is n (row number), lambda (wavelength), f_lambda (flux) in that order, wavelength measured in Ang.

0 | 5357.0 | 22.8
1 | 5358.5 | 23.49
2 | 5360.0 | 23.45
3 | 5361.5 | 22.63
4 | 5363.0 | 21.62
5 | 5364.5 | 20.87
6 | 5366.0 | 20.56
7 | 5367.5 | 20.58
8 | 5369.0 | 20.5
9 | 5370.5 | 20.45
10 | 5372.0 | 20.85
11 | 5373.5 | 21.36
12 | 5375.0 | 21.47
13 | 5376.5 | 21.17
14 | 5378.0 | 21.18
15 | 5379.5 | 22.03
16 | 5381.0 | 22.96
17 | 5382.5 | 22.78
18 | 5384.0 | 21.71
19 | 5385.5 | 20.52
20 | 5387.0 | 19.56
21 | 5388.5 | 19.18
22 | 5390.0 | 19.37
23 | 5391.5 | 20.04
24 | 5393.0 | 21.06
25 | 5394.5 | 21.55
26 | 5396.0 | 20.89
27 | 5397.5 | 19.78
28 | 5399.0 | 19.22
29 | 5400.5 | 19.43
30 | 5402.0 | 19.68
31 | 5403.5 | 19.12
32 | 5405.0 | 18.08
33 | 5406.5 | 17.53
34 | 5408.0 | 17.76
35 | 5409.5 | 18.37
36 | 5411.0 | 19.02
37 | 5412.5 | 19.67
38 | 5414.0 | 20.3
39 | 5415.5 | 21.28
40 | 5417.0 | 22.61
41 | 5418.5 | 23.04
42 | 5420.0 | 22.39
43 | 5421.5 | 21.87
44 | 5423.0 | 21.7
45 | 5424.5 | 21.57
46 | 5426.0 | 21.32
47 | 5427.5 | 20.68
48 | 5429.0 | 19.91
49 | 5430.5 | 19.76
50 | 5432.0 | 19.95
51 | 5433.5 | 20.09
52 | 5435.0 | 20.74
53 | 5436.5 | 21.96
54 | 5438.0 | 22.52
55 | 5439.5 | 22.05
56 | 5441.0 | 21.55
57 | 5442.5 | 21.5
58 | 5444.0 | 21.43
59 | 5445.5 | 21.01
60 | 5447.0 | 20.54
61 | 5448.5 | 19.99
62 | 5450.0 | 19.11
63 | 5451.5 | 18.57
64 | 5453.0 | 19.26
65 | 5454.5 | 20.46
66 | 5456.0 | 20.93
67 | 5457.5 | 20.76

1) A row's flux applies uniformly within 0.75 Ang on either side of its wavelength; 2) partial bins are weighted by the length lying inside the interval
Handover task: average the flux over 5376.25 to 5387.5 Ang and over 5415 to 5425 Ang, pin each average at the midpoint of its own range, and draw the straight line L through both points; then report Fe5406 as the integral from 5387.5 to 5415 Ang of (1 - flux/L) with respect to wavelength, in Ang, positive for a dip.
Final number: 3.0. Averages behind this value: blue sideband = 21.5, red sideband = 22.1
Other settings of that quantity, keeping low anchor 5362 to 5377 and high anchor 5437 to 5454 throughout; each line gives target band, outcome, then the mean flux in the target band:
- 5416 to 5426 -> -0.6 Ang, 22.1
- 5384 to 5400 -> 0.5 Ang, 20.2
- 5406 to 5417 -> 0.7 Ang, 19.4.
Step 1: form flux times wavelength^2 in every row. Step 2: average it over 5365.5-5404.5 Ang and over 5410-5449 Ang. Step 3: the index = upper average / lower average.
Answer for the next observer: 1.0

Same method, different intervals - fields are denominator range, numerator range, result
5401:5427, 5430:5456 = 1.03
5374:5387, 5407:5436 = 0.97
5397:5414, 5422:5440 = 1.12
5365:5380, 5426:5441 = 1.02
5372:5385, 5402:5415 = 0.88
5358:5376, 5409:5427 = 1.00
